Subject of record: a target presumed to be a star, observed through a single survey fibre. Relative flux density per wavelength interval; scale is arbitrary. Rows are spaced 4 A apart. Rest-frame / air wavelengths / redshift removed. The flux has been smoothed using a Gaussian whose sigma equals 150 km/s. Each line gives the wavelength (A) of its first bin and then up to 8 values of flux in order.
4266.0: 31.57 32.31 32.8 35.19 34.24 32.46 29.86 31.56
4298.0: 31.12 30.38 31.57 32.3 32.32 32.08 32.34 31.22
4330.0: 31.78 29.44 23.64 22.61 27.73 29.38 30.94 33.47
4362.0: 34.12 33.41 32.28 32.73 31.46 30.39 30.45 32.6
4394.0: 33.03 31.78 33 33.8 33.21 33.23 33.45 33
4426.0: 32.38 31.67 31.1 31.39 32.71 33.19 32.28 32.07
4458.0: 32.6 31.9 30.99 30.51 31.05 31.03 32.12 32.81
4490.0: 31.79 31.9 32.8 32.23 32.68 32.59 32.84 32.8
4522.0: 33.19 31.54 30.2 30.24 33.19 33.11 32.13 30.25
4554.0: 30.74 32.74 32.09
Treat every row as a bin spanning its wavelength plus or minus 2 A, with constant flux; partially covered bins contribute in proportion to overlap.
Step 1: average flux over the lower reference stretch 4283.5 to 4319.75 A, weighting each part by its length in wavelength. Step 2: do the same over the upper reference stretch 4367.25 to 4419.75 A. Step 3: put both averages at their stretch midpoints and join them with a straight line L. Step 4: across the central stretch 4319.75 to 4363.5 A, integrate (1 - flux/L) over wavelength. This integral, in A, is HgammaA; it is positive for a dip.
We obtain 3.1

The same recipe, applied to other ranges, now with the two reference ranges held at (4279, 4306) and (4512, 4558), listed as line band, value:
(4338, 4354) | 2.53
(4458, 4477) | 0.34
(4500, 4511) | -0.22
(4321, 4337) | 0.56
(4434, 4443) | 0.02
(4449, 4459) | -0.15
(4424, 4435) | 0.01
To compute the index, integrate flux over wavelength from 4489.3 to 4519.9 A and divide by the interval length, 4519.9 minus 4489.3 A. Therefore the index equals 32.5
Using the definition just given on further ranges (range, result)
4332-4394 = 30.4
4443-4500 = 31.9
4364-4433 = 32.4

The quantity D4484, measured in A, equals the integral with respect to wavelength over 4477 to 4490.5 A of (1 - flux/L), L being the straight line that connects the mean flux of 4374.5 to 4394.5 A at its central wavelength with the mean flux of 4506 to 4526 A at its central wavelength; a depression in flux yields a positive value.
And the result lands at 0.2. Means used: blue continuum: 31.6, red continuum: 32.7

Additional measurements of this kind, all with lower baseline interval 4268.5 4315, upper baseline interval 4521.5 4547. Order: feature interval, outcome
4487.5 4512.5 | -0.3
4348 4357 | 0.4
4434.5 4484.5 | 0.2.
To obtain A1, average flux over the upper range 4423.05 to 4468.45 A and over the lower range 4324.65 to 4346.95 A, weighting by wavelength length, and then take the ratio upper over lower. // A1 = 1.2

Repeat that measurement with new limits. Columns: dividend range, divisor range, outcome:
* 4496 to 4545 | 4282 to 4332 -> 1.02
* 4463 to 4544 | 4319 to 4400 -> 1.04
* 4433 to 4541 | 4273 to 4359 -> 1.04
